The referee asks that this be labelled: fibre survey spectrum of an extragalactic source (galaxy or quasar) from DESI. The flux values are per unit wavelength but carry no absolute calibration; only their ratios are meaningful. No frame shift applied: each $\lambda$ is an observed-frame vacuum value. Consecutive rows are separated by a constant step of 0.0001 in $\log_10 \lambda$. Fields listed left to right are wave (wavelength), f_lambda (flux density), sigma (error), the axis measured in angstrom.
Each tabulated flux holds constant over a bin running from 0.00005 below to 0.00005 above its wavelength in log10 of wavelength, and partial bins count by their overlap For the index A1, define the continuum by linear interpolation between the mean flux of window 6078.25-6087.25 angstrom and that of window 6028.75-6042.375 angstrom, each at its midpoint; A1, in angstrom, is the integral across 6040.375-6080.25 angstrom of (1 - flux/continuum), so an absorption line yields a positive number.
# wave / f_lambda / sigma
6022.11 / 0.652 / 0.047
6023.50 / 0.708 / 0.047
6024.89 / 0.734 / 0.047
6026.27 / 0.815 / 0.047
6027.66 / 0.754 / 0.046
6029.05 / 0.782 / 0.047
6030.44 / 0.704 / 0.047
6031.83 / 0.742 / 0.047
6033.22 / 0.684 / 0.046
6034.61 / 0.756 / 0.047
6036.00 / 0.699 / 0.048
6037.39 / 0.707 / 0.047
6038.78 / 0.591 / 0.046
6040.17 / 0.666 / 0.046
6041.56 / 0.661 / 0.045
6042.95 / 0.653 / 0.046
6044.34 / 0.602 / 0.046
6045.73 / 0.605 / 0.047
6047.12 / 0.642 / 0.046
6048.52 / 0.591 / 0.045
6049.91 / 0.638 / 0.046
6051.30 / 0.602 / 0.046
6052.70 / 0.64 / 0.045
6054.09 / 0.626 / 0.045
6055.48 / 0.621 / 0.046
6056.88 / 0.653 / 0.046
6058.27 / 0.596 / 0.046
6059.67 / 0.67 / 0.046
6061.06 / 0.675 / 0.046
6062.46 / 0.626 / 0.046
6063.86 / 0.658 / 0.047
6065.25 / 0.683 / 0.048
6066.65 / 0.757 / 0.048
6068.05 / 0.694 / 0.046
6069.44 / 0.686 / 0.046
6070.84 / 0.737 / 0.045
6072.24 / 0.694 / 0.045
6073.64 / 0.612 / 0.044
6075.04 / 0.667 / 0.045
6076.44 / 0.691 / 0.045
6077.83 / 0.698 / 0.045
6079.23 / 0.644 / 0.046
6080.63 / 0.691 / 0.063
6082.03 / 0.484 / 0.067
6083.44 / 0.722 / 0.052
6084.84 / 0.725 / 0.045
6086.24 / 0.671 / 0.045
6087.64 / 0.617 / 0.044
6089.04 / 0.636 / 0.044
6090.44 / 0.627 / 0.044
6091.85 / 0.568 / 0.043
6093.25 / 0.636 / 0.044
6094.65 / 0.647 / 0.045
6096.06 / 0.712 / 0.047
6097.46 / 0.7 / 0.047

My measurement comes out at 1.2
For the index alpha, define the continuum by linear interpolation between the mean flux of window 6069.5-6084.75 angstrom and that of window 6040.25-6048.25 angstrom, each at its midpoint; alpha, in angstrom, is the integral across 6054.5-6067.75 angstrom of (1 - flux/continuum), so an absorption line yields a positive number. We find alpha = -0.2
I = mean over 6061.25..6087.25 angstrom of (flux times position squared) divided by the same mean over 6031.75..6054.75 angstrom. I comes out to 1.05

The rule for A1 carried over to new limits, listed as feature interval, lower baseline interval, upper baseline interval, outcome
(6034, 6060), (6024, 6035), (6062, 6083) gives 2.6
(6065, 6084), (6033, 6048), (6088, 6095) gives -1.2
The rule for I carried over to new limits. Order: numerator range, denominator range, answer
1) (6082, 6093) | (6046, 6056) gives 1.04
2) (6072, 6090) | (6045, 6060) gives 1.06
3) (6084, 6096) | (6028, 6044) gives 0.95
